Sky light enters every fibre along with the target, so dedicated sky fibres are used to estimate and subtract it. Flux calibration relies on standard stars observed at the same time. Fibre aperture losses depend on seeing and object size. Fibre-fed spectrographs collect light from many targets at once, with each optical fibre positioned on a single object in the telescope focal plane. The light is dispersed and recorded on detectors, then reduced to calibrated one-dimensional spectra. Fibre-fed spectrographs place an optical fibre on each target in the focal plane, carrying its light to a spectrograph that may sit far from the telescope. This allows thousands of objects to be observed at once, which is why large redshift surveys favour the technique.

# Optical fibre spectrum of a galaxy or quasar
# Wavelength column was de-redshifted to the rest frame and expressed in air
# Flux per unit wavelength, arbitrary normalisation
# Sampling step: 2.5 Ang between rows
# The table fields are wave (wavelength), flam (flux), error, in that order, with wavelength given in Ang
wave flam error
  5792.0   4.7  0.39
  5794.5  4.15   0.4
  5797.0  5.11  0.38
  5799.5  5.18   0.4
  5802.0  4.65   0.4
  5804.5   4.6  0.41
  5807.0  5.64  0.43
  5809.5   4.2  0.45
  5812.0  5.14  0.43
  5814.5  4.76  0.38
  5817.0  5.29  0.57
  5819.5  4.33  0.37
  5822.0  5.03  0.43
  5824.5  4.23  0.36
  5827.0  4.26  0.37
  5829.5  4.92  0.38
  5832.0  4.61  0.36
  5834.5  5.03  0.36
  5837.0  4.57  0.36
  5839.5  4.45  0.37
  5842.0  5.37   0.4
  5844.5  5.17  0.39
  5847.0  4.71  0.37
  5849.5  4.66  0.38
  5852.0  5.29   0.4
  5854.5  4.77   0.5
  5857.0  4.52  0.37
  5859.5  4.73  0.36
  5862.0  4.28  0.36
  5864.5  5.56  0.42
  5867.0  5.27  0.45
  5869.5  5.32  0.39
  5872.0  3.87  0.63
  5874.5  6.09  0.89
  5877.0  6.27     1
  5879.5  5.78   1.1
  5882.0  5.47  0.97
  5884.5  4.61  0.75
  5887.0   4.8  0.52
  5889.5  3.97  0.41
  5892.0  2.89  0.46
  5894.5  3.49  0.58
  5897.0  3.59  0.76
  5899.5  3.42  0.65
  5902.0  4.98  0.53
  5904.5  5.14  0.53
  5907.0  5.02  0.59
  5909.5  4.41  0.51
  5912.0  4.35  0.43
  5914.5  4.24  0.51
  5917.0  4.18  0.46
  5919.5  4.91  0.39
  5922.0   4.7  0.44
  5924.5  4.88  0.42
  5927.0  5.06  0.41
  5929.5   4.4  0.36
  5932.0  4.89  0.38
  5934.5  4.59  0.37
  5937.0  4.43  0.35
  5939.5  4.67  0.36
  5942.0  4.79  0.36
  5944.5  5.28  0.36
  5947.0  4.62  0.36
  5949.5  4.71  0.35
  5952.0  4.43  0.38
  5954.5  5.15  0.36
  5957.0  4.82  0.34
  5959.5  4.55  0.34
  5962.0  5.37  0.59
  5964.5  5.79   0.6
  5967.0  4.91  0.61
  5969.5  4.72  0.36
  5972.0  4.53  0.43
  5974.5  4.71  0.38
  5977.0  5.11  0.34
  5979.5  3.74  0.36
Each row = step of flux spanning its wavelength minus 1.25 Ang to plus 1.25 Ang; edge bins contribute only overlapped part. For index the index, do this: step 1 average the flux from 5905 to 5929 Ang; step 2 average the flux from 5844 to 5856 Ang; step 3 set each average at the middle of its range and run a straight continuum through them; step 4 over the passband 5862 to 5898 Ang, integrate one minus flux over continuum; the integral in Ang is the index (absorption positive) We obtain 0.1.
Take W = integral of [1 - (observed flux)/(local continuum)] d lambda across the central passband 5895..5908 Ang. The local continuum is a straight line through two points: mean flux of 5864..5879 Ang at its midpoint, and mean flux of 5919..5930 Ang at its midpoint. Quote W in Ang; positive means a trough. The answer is 1.8 Ang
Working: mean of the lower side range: 5.41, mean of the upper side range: 4.81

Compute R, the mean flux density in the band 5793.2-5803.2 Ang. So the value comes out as 4.77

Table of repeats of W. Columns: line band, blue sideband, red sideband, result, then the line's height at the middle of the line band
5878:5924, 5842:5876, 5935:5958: 3.9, 4.87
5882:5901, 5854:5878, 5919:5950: 3.9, 4.95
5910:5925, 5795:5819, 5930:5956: 0.8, 4.78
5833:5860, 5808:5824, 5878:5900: -1.6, 4.57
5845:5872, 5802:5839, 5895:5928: -1.3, 4.65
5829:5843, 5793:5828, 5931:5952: -0.2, 4.75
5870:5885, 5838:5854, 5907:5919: -2.2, 4.68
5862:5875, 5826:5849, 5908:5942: -1.0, 4.72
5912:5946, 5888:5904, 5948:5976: -2.6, 4.34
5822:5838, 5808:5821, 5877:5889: 0.8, 4.87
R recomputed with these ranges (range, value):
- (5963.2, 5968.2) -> 5.35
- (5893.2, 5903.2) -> 3.86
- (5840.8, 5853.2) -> 5.04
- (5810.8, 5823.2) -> 4.91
